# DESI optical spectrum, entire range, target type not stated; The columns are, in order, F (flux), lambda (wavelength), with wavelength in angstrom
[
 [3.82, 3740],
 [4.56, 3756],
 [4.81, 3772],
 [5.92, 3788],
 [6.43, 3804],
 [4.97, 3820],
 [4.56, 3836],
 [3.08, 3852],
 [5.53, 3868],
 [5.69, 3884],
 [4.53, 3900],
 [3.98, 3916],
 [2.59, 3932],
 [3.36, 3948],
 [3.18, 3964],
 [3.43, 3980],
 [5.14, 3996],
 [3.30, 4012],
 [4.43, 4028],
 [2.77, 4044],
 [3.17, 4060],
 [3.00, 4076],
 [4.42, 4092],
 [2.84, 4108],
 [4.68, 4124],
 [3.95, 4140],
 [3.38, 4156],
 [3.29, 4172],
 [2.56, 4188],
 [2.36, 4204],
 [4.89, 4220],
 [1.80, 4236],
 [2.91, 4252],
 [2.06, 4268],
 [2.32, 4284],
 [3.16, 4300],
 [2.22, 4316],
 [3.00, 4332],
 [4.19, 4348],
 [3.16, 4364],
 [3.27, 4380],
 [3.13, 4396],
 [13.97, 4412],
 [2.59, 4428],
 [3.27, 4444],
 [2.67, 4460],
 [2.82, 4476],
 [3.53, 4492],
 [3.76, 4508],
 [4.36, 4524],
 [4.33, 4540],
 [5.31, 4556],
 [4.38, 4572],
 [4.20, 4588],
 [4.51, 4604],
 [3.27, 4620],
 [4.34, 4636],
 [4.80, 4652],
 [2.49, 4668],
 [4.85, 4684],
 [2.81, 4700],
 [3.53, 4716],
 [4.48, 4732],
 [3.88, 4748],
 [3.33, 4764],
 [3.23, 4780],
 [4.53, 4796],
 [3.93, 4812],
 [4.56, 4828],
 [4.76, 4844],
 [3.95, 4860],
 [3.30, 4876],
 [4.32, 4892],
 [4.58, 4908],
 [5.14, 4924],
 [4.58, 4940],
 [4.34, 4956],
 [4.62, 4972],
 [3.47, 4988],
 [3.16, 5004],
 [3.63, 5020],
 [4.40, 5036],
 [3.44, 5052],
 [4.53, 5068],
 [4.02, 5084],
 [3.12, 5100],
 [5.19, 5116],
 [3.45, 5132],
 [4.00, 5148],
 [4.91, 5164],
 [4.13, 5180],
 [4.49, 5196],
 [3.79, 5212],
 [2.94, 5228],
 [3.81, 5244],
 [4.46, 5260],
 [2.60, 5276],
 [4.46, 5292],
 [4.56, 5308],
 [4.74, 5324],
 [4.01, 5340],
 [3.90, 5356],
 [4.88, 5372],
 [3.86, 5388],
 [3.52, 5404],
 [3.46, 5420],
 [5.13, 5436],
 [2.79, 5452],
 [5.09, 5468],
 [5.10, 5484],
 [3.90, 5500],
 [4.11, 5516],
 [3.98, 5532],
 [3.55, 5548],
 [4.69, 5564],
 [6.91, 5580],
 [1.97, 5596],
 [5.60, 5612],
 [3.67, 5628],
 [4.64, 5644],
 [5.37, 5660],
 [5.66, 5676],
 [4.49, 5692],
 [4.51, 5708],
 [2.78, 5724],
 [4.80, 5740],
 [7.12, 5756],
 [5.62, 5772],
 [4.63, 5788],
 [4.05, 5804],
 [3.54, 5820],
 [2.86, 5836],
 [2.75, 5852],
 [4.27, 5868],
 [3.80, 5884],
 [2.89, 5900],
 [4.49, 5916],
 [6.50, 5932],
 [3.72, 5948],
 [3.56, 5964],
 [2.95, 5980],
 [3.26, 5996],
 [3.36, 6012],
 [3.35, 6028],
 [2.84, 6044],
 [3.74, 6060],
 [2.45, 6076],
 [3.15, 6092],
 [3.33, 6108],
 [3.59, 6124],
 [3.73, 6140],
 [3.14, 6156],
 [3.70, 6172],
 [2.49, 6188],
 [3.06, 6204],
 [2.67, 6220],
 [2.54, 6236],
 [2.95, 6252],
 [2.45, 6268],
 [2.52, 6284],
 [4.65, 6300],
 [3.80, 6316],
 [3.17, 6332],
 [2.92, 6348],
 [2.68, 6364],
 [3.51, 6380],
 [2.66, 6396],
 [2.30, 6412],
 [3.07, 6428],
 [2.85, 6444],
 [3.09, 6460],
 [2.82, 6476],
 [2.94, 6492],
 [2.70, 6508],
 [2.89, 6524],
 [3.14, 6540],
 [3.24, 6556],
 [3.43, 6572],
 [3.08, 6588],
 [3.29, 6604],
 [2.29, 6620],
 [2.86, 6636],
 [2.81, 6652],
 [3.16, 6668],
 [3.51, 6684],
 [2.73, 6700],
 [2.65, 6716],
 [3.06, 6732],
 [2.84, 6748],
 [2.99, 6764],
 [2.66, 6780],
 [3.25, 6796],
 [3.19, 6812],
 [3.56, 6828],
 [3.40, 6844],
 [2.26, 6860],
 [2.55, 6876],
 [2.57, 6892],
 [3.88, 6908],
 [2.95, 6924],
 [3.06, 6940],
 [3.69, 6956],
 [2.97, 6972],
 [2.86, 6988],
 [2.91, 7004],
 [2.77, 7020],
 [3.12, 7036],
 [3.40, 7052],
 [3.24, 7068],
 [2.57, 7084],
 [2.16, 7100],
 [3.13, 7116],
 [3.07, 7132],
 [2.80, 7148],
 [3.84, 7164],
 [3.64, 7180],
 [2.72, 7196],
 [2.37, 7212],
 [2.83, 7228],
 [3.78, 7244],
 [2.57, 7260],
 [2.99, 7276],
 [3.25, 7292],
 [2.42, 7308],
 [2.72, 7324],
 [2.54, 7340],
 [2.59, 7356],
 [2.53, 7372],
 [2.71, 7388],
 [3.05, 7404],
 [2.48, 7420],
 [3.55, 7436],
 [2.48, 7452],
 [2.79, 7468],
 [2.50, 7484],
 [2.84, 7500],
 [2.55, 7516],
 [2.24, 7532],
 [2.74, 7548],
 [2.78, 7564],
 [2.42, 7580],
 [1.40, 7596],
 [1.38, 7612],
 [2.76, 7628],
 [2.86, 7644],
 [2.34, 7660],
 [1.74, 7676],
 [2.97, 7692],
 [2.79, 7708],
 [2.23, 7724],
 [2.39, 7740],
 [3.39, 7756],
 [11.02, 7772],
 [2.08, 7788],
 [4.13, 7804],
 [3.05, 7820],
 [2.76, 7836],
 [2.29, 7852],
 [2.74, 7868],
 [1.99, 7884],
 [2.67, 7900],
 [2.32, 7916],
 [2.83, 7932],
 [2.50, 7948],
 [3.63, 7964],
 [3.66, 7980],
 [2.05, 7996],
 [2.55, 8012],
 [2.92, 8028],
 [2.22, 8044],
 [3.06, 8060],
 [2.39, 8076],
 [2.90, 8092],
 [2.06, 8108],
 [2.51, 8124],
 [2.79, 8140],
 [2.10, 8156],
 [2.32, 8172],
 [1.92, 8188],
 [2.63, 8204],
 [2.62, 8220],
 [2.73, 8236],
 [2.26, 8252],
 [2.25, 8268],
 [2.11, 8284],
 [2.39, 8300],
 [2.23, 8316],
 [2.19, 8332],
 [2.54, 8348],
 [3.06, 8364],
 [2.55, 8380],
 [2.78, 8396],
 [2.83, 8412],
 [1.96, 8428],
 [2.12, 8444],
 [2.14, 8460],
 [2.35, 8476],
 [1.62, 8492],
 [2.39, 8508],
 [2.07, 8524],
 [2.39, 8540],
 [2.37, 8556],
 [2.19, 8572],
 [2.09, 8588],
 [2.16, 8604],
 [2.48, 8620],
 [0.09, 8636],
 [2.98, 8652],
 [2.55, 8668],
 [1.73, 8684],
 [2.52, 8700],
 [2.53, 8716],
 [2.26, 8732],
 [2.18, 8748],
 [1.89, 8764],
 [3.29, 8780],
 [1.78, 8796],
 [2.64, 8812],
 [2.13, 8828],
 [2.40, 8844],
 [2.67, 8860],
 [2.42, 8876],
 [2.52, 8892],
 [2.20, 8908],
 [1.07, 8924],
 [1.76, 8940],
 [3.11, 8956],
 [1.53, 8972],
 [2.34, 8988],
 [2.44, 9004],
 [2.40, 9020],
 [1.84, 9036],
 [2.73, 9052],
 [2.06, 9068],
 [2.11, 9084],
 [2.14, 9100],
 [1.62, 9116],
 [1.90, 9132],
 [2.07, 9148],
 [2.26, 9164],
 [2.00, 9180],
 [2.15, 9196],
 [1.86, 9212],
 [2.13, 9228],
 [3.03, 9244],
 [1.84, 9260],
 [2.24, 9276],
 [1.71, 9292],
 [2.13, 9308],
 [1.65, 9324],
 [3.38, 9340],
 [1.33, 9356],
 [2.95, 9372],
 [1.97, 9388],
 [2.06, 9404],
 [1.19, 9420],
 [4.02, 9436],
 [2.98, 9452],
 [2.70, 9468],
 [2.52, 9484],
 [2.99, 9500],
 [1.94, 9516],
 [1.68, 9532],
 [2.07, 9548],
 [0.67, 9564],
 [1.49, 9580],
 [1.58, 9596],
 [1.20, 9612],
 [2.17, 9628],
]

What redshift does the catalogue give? 0.185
